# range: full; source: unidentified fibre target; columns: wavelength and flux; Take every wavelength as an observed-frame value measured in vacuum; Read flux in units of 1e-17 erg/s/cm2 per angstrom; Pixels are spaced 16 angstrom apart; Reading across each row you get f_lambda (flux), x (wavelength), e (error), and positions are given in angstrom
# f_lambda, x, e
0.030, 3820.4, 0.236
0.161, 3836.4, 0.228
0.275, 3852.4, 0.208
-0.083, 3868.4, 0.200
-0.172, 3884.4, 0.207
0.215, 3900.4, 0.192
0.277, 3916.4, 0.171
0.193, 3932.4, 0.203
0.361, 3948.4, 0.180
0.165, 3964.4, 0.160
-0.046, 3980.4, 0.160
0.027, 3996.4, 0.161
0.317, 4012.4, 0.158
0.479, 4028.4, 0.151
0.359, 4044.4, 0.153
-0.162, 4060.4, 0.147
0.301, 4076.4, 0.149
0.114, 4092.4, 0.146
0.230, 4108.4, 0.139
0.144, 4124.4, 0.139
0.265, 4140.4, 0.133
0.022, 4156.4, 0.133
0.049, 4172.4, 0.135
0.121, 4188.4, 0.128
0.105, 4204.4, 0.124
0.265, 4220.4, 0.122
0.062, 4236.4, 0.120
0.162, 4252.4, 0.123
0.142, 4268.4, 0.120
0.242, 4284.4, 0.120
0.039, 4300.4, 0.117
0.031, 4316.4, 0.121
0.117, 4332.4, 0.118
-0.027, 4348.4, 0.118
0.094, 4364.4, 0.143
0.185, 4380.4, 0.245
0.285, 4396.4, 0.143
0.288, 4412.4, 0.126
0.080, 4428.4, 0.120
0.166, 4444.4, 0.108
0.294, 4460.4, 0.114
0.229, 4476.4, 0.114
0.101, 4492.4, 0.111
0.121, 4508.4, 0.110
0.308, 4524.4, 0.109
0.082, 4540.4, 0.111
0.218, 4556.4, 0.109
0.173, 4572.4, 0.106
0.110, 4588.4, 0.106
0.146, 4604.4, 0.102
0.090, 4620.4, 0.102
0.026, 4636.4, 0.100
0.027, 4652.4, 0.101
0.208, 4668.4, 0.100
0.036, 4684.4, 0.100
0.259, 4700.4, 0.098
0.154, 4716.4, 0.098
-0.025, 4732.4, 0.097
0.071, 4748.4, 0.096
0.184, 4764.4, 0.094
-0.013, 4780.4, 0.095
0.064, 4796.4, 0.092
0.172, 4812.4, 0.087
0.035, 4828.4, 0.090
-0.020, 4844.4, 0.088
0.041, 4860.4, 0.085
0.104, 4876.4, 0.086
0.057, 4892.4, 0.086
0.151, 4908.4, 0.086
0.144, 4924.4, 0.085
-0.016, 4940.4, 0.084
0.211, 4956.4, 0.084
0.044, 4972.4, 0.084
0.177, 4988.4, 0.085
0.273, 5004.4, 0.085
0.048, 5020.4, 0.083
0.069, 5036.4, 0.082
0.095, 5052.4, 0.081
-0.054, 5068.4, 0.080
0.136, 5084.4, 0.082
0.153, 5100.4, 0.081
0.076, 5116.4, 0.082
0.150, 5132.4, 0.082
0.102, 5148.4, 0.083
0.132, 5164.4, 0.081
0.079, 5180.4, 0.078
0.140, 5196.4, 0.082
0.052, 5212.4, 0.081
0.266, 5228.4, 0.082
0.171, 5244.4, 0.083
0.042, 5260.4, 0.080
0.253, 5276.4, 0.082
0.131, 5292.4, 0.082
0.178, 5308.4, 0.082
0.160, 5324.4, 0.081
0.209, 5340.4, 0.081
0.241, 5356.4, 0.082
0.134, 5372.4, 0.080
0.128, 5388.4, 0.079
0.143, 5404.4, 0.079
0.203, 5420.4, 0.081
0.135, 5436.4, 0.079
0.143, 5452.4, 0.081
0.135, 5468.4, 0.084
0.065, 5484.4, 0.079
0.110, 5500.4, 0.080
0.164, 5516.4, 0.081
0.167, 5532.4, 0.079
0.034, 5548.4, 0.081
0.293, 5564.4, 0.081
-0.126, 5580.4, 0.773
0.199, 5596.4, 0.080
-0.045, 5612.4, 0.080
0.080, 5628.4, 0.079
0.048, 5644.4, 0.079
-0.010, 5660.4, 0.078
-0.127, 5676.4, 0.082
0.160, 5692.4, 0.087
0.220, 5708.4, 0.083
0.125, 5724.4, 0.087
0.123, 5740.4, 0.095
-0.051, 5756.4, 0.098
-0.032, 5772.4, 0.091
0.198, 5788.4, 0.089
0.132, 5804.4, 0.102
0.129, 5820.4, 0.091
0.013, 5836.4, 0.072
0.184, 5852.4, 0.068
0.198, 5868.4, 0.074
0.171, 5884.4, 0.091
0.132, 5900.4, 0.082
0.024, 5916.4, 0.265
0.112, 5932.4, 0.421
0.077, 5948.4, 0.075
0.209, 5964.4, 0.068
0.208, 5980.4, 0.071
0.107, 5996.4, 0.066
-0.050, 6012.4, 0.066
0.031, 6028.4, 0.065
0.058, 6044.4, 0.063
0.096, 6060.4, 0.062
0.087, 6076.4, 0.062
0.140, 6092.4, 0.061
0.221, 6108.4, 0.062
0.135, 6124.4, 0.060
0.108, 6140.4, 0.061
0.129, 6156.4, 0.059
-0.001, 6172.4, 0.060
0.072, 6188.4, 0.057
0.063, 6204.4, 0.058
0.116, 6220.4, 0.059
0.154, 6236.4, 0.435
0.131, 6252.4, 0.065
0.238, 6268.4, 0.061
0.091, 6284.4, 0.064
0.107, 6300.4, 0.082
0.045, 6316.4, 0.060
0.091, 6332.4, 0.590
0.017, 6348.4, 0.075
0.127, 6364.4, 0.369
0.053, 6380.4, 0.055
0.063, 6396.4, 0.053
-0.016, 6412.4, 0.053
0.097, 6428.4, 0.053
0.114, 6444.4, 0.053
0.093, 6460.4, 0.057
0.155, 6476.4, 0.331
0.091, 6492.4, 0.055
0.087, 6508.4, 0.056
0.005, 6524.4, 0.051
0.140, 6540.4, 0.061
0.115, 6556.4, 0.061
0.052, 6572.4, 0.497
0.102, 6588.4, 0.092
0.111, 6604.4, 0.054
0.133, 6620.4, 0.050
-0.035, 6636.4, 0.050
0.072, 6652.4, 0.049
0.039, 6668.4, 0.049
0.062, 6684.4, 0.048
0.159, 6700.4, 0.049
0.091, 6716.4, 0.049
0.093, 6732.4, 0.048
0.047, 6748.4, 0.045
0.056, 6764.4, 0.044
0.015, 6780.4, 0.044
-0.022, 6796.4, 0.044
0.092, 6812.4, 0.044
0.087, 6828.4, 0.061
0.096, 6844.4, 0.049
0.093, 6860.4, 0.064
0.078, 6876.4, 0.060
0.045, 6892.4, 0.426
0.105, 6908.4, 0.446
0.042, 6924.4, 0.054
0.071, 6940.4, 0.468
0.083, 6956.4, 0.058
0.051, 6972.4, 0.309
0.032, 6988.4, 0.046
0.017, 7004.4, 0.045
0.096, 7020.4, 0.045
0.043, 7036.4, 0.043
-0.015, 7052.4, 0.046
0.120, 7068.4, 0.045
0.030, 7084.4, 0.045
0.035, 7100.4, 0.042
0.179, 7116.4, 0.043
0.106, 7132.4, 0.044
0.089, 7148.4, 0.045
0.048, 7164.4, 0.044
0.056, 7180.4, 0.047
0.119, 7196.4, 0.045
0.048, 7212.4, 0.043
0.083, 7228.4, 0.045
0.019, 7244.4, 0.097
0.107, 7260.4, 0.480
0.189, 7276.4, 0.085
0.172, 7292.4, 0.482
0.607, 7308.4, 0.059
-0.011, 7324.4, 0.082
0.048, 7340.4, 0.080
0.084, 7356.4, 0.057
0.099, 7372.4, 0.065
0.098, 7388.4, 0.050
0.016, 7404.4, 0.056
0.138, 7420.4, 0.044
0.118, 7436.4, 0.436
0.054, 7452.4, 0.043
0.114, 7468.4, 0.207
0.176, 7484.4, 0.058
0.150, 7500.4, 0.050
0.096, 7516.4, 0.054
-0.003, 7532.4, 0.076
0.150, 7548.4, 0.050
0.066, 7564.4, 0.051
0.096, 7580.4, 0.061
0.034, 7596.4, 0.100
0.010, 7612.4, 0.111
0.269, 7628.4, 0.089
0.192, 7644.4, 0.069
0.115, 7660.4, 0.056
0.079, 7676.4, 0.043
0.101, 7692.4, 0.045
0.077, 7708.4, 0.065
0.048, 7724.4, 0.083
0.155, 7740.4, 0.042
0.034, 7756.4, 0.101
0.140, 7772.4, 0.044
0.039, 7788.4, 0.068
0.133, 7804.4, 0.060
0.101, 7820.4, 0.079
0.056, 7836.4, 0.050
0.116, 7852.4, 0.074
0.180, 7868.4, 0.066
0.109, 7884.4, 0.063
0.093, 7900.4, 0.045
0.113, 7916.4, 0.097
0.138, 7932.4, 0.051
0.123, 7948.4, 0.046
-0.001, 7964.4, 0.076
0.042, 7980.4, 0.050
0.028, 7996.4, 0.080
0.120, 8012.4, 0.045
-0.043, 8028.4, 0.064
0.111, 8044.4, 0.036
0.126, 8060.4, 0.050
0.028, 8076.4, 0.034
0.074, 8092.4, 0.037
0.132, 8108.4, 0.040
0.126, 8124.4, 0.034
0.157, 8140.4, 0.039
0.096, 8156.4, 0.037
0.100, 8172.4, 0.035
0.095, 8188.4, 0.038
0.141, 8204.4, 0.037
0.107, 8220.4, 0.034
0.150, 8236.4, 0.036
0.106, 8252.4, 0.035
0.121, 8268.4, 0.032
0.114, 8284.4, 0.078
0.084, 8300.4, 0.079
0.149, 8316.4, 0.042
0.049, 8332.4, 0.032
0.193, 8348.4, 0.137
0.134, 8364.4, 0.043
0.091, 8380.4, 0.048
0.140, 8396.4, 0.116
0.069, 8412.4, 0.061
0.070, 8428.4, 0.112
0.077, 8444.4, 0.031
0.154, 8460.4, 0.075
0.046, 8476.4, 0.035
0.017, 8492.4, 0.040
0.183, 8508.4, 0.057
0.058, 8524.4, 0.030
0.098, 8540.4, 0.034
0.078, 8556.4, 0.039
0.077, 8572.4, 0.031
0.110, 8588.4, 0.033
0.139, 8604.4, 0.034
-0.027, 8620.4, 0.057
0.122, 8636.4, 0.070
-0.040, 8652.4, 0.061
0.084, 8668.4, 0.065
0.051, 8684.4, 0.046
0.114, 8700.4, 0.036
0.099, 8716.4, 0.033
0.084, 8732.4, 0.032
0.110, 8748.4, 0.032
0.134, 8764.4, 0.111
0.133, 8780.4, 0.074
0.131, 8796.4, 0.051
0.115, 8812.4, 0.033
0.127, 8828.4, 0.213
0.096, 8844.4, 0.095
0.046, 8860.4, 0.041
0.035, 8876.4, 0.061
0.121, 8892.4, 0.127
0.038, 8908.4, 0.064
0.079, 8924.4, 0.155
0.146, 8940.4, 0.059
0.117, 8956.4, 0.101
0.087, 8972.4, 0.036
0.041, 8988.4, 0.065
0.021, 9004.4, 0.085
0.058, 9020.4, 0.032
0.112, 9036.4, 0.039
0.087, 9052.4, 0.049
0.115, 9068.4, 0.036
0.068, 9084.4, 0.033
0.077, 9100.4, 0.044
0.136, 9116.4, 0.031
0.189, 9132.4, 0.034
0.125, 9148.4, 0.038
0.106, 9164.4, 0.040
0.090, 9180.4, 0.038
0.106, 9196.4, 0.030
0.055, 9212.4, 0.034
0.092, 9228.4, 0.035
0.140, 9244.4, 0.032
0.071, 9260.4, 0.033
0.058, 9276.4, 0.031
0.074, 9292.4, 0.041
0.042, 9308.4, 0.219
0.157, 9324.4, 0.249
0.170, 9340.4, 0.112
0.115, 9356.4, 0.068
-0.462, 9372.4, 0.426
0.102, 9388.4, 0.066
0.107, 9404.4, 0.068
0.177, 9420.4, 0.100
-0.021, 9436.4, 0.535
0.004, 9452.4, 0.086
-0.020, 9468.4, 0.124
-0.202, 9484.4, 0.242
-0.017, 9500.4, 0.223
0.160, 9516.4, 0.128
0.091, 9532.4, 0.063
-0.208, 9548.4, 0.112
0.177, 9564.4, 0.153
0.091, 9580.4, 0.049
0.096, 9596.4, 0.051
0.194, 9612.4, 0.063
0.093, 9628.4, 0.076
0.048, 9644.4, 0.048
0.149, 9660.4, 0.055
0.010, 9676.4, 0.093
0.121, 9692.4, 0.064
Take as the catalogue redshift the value 0.96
